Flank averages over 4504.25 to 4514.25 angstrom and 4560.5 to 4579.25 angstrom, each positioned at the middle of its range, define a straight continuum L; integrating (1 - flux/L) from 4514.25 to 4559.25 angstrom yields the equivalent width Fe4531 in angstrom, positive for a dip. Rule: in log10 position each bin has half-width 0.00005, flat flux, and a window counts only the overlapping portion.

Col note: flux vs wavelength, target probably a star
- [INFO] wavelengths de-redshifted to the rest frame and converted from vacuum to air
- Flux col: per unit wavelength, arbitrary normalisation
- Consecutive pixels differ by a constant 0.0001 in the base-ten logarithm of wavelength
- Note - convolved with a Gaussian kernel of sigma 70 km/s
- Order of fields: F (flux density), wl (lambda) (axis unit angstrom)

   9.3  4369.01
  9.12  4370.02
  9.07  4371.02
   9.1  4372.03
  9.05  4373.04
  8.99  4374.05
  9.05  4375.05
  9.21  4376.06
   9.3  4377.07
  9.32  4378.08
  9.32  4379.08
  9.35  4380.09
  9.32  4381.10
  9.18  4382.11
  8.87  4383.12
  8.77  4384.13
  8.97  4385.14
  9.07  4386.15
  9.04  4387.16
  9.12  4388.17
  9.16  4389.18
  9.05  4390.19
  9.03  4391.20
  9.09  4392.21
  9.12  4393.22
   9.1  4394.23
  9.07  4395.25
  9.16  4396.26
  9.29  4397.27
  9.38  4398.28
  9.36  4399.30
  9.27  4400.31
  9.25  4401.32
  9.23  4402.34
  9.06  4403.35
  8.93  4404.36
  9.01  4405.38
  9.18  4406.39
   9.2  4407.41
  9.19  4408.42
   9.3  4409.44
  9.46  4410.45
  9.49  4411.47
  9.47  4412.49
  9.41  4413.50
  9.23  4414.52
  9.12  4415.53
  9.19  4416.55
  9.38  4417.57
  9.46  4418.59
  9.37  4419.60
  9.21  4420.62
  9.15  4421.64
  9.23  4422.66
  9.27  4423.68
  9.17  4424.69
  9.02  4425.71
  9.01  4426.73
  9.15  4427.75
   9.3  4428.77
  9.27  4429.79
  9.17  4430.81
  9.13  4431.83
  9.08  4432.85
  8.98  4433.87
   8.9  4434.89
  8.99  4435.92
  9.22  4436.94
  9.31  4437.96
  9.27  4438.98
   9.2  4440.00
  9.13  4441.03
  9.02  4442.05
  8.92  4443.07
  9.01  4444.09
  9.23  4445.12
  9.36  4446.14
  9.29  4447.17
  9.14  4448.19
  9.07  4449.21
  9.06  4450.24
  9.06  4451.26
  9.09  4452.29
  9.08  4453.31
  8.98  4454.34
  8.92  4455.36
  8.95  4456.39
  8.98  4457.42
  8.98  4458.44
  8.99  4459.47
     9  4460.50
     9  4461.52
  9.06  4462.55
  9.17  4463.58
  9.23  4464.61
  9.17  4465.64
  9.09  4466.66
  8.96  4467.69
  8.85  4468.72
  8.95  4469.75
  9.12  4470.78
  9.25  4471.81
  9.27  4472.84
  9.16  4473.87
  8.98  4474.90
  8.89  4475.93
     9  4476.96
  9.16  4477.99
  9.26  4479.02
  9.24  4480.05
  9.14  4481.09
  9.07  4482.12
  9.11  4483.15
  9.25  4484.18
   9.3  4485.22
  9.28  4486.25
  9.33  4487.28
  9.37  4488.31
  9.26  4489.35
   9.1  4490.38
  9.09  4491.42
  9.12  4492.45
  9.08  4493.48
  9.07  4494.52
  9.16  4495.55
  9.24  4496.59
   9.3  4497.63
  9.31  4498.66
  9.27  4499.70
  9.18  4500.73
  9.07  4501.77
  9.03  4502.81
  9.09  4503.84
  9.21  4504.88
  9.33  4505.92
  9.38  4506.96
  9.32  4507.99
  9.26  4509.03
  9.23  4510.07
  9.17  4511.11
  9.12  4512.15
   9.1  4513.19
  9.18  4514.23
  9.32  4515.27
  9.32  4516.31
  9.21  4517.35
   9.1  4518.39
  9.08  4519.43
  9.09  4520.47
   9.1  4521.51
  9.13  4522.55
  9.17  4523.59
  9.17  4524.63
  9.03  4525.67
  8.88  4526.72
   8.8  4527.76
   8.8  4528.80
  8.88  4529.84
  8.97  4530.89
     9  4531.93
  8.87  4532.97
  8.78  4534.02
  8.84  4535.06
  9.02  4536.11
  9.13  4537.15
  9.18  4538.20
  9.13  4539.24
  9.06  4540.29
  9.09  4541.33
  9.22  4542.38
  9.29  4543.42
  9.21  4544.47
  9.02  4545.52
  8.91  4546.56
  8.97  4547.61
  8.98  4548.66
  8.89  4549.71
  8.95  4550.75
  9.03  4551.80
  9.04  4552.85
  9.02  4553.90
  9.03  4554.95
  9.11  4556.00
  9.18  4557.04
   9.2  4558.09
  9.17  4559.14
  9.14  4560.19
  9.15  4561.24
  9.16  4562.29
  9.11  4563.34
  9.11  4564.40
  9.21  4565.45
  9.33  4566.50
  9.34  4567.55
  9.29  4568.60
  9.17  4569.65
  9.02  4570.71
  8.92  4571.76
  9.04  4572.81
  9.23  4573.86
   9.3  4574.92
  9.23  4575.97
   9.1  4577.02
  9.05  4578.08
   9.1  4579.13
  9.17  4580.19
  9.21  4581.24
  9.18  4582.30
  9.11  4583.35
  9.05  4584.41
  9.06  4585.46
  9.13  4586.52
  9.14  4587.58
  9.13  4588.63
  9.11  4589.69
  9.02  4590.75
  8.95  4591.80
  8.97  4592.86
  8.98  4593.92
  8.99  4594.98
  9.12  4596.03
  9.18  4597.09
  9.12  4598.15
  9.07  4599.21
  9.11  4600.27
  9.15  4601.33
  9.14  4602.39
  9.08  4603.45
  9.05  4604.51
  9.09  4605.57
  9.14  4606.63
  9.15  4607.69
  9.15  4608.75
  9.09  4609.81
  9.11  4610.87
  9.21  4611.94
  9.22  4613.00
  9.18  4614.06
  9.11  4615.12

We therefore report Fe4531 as 0.7 angstrom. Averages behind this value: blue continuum 9.22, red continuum 9.16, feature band 9.06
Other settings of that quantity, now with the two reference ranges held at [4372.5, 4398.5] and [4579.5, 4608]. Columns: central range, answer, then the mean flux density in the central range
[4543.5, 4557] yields 0.1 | 9.03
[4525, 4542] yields 0.3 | 8.97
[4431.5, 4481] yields 0.2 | 9.09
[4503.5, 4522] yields -0.2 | 9.2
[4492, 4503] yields -0.1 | 9.17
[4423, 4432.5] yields 0.0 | 9.17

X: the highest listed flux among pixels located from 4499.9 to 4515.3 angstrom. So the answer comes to 9.38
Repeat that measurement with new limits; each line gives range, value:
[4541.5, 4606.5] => 9.34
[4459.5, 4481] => 9.27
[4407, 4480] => 9.49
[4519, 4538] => 9.17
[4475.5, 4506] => 9.37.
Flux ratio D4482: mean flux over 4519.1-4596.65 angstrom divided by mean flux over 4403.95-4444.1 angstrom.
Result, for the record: 1.0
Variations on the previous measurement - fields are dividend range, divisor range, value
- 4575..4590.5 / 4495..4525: 0.99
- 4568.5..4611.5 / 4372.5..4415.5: 0.99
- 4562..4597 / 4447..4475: 1.01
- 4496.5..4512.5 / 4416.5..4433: 1.00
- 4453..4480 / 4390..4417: 0.98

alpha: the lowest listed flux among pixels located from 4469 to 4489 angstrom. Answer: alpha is 8.89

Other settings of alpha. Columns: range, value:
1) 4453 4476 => 8.85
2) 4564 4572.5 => 8.92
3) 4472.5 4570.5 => 8.78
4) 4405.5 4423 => 9.12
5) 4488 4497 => 9.07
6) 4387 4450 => 8.9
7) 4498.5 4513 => 9.03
